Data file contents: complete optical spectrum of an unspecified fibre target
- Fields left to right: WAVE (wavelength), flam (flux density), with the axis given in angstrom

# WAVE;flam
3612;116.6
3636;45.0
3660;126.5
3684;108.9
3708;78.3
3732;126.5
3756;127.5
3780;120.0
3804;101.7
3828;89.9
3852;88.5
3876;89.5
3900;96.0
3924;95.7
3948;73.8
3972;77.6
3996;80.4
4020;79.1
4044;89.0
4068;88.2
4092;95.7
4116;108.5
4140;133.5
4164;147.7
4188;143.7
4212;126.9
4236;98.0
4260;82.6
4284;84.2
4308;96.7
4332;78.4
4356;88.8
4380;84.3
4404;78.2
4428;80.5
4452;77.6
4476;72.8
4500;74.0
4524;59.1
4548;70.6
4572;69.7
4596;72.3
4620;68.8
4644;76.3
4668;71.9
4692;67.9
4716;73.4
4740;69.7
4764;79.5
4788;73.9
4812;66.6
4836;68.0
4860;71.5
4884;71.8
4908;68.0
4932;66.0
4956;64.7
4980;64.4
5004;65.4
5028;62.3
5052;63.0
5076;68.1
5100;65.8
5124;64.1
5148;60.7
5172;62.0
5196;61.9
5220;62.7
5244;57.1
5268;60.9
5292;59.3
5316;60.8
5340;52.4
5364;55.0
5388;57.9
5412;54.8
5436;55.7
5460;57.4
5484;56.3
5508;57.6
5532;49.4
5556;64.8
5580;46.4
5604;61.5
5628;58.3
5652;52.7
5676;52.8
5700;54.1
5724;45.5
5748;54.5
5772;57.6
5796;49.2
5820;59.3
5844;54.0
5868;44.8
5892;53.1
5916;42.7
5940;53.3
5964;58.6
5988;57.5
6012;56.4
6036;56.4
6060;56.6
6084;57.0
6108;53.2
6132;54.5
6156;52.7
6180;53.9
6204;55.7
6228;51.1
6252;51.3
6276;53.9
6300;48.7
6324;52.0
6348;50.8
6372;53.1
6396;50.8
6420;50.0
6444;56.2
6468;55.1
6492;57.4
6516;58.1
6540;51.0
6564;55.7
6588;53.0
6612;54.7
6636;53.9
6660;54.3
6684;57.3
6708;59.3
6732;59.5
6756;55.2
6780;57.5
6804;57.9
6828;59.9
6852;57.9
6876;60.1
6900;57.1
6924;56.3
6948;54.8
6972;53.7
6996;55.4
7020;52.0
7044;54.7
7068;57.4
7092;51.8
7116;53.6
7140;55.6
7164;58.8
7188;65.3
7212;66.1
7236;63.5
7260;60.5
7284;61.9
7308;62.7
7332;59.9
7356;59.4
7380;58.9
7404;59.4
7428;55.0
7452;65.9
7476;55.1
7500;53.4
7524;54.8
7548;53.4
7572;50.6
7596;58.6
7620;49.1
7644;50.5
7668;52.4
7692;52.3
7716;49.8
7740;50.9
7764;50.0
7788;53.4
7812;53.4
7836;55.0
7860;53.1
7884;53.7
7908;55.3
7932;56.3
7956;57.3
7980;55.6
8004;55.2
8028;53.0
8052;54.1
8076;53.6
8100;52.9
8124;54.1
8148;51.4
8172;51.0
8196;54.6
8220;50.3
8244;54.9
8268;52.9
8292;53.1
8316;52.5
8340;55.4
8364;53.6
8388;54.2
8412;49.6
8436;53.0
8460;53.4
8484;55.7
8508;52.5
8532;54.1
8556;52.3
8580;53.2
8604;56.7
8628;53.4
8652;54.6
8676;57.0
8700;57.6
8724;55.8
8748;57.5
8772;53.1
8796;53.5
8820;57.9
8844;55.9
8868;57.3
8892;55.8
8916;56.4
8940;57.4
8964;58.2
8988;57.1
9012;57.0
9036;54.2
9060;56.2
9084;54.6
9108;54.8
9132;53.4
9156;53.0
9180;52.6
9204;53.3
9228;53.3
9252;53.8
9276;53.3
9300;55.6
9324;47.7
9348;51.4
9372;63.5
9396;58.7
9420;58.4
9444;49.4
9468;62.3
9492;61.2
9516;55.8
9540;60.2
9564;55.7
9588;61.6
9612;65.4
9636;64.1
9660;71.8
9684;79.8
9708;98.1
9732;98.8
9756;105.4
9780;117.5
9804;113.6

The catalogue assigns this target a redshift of 0.489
